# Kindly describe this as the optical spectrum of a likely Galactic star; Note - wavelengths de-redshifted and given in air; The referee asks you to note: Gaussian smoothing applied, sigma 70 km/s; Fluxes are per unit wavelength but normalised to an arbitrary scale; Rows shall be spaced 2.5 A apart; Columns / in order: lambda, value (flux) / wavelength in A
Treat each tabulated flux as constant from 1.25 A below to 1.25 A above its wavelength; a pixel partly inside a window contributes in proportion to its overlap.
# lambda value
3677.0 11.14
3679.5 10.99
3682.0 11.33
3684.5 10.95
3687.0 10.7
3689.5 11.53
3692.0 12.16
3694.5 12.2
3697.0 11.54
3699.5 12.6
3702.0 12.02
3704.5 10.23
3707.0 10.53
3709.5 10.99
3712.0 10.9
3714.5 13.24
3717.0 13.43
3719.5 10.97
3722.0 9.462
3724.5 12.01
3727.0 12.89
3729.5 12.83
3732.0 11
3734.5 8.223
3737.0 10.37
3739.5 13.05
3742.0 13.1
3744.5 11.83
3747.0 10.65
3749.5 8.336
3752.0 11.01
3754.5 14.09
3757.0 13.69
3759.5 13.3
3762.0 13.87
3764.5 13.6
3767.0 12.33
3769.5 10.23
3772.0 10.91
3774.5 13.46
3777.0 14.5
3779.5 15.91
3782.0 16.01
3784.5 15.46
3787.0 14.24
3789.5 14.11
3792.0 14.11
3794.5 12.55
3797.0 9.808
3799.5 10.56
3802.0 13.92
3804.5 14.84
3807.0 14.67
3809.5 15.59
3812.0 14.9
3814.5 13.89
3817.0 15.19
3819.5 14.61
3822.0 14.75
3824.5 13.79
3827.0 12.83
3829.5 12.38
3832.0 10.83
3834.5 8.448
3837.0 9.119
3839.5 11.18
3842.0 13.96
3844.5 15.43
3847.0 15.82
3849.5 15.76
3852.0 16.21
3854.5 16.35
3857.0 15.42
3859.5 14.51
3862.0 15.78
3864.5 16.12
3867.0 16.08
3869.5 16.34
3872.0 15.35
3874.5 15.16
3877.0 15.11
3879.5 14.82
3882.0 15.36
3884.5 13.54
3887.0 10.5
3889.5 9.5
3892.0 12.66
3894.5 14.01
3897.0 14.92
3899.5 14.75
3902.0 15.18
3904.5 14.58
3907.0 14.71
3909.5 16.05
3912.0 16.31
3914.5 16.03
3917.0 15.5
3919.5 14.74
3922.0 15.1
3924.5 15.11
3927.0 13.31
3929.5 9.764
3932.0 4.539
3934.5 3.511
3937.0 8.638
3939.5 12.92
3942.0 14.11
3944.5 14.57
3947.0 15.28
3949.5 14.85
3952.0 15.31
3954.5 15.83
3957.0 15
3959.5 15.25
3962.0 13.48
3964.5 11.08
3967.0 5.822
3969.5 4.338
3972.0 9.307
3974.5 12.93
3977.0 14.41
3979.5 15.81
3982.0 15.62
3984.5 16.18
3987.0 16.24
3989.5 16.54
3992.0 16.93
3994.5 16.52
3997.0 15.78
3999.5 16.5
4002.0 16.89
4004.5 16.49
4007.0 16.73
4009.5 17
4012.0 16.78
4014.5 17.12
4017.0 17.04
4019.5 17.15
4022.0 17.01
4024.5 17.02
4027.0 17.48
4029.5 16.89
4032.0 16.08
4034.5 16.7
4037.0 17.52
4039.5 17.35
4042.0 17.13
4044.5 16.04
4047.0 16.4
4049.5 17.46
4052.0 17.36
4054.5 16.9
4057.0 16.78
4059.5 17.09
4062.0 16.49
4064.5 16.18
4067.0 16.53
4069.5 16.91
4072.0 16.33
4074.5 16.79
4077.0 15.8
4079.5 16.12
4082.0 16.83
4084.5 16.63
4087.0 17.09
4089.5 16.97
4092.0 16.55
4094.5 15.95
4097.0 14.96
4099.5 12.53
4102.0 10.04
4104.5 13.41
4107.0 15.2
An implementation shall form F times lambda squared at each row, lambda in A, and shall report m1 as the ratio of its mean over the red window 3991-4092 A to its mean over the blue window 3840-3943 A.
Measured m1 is 1.3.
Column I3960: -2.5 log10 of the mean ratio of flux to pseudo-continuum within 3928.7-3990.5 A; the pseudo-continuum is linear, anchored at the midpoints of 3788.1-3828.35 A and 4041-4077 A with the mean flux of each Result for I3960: 0.24 mag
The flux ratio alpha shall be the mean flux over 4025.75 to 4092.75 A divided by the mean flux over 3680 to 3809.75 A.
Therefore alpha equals 1.36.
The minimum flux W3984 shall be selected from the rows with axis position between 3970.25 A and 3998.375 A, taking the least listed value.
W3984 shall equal 9.307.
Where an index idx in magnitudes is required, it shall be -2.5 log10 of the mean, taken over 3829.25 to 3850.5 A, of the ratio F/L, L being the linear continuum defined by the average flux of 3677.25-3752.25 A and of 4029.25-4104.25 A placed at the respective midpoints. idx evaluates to 0.05 mag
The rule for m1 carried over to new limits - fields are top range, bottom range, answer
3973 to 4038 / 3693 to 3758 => 1.64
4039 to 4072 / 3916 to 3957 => 1.40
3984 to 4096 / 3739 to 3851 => 1.44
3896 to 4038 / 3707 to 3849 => 1.26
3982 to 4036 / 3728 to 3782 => 1.55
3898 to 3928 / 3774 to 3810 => 1.15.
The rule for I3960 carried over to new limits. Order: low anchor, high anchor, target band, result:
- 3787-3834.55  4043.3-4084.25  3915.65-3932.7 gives 0.15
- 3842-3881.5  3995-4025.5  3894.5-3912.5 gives 0.06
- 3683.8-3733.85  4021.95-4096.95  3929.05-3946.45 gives 0.44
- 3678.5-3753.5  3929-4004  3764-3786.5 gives -0.15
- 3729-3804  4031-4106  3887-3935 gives 0.08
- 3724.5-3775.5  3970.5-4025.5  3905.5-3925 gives -0.06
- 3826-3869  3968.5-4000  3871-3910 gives 0.00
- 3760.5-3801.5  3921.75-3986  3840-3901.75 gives -0.15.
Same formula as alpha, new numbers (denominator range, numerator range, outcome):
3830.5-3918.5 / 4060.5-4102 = 1.12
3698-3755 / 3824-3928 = 1.25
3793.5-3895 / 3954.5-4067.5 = 1.13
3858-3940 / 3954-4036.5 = 1.11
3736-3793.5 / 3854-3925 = 1.14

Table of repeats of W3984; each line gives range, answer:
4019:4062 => 16.04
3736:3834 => 8.336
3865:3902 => 9.5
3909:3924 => 14.74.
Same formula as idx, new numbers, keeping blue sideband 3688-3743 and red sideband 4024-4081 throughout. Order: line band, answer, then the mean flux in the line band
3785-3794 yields -0.11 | 14.1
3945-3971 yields 0.20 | 12.6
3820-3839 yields 0.13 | 11.8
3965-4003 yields 0.13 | 13.9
